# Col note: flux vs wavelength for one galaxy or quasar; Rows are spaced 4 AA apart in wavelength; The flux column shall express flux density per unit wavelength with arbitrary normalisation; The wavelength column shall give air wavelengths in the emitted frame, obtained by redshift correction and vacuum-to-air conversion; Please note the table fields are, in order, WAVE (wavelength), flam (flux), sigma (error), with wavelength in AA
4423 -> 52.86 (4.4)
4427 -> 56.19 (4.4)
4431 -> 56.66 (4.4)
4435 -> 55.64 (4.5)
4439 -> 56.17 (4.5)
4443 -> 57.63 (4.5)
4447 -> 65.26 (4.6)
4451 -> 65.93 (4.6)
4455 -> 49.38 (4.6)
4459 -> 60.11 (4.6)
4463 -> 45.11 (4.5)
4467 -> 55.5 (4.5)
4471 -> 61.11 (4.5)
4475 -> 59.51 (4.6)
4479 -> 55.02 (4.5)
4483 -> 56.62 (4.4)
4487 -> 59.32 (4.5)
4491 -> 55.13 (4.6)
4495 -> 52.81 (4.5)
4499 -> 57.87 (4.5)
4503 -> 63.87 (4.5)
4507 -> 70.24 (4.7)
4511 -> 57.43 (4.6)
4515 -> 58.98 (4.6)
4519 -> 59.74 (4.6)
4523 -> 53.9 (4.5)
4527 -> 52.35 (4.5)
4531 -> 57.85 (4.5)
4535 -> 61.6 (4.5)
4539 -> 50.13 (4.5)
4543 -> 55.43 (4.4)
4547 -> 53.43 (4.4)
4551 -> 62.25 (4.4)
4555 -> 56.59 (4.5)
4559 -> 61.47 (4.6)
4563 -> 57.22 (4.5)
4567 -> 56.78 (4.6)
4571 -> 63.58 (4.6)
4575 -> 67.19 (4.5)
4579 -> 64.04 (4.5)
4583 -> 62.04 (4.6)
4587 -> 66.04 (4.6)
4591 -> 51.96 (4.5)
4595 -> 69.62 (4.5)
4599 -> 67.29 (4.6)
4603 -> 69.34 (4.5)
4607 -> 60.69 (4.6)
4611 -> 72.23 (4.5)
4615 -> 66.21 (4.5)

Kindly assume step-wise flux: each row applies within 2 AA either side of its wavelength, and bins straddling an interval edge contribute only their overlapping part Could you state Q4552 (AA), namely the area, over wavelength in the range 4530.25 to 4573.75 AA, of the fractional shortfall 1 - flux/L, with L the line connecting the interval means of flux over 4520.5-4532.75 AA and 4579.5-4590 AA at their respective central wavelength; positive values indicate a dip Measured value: 0.3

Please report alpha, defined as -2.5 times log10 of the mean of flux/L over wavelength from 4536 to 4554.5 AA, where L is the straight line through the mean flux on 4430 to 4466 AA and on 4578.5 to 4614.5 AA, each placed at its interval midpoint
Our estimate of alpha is 0.12 mag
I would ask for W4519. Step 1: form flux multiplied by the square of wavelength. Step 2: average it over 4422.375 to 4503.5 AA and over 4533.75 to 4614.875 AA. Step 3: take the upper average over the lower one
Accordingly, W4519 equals 1.1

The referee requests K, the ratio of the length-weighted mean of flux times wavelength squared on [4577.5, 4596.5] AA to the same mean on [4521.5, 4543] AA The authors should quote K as 1.2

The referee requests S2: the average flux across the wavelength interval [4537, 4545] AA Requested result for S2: 52.8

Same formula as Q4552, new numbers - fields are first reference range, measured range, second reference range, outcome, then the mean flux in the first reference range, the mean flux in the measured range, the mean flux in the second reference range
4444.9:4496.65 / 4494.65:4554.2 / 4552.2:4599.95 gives 1.49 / 57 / 58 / 61.9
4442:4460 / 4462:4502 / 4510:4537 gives 1.68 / 59.8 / 56.3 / 57.4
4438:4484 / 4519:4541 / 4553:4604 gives 1.72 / 57.3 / 55.6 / 62.4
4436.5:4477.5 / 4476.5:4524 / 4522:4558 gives -1.43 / 57.5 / 58.5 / 56.2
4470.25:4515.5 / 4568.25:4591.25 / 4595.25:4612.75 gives 0.90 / 58.9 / 63.1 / 67.5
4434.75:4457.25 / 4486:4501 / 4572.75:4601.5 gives 1.08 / 58.6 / 56.1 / 64.1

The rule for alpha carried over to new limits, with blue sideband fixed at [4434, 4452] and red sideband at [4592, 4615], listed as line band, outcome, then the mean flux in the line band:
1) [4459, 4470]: 0.151 mag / 53.1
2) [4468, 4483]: 0.061 mag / 58.1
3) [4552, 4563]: 0.105 mag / 59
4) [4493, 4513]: 0.039 mag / 60.4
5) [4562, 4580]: 0.063 mag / 61.9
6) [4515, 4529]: 0.139 mag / 55.9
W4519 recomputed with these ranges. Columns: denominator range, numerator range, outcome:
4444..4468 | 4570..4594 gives 1.16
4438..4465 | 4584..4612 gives 1.21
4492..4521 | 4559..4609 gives 1.09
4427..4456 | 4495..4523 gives 1.06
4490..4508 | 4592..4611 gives 1.17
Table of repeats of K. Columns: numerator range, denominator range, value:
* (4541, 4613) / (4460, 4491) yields 1.16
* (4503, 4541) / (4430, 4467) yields 1.06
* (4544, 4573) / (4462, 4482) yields 1.09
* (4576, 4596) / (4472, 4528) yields 1.12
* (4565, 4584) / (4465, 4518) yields 1.11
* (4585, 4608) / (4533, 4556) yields 1.16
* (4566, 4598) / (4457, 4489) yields 1.17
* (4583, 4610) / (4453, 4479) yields 1.24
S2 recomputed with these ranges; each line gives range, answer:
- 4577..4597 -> 62.7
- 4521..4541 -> 55.2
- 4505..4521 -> 61.6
